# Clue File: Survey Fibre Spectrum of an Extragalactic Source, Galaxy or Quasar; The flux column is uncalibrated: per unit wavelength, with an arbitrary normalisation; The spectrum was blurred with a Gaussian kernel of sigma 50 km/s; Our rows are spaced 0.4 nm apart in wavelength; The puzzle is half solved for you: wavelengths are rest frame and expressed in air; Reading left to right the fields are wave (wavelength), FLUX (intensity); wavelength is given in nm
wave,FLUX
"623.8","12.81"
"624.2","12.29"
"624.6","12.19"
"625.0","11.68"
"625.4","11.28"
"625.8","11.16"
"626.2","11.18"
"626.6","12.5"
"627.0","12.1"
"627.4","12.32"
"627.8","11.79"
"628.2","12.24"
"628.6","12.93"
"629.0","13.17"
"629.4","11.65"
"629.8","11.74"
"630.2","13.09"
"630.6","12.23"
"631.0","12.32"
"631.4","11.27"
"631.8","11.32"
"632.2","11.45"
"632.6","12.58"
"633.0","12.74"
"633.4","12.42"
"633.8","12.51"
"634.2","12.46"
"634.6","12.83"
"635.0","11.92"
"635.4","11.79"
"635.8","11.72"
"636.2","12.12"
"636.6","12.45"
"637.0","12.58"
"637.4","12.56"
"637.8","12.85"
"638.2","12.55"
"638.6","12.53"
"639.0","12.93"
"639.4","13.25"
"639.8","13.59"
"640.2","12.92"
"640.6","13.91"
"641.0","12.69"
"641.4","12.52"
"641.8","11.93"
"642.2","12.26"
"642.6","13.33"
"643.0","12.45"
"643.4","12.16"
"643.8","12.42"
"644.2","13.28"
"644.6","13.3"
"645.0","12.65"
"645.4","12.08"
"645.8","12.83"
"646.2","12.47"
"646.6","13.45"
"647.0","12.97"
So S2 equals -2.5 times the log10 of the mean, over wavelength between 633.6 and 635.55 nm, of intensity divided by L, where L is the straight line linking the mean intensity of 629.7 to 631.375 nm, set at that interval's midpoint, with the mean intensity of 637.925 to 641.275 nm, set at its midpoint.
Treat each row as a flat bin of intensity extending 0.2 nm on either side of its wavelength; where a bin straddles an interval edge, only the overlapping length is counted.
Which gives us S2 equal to 0.03 mag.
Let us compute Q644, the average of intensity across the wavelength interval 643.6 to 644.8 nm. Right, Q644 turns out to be 13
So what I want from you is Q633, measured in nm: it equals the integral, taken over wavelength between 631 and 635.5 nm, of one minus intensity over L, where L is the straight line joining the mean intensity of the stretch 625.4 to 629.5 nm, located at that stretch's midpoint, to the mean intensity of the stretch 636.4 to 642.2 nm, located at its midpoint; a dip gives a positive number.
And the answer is 0.11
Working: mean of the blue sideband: 12.1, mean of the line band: 12.1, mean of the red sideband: 12.8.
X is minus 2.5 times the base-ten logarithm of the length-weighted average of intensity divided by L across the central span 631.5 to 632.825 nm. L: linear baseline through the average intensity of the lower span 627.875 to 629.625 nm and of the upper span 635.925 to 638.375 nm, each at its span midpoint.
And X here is 0.062 mag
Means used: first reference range 12.4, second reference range 12.5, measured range 11.8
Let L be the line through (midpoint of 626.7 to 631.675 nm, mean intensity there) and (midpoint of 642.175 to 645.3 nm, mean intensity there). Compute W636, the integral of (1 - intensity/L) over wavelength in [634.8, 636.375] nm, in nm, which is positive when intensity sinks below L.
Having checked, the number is 0.07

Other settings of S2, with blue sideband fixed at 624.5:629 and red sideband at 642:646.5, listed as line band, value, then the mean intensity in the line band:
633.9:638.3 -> 0.001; 12.3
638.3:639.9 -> -0.046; 13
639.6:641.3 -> -0.060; 13.2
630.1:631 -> -0.035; 12.5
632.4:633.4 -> -0.033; 12.6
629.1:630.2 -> 0.002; 12.1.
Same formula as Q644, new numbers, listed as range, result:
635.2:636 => 11.8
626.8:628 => 12.1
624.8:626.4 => 11.3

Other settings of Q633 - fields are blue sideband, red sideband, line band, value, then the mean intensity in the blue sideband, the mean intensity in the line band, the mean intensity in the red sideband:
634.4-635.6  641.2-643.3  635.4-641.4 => -0.19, 12.2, 12.7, 12.5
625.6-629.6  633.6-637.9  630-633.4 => 0.02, 12.1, 12.1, 12.3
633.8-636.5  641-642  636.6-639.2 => -0.09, 12.2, 12.7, 12.3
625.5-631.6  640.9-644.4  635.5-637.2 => 0.02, 12.1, 12.2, 12.6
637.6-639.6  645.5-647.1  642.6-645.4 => 0.03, 12.8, 12.7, 12.9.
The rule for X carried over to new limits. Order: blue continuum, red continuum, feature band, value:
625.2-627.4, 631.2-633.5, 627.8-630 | -0.044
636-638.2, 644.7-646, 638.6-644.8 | -0.026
